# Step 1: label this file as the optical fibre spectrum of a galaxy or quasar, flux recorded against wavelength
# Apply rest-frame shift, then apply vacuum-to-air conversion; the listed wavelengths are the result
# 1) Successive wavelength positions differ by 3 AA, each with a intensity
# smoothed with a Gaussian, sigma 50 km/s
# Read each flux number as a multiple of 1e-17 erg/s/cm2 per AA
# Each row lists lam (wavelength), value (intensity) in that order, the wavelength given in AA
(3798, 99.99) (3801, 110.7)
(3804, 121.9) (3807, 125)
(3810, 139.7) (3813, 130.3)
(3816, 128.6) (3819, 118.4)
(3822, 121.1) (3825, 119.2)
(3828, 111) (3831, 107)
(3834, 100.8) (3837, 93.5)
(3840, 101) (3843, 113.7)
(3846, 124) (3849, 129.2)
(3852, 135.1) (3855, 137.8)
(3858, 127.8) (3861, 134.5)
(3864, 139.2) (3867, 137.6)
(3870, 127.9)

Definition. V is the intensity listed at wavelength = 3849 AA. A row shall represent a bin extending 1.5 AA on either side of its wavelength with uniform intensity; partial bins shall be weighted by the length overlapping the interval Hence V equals 129.2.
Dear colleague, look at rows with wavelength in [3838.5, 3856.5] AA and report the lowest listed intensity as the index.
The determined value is 101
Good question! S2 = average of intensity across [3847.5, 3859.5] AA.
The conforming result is 132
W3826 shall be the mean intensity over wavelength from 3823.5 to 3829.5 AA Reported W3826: 115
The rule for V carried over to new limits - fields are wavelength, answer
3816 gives 128.6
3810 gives 139.7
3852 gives 135.1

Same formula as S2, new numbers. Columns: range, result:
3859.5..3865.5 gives 137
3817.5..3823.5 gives 120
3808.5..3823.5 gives 128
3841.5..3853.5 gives 126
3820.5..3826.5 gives 120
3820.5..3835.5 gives 112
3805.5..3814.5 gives 132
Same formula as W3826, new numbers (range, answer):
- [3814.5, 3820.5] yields 124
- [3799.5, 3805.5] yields 116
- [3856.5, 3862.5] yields 131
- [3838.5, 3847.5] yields 113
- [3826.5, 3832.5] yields 109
